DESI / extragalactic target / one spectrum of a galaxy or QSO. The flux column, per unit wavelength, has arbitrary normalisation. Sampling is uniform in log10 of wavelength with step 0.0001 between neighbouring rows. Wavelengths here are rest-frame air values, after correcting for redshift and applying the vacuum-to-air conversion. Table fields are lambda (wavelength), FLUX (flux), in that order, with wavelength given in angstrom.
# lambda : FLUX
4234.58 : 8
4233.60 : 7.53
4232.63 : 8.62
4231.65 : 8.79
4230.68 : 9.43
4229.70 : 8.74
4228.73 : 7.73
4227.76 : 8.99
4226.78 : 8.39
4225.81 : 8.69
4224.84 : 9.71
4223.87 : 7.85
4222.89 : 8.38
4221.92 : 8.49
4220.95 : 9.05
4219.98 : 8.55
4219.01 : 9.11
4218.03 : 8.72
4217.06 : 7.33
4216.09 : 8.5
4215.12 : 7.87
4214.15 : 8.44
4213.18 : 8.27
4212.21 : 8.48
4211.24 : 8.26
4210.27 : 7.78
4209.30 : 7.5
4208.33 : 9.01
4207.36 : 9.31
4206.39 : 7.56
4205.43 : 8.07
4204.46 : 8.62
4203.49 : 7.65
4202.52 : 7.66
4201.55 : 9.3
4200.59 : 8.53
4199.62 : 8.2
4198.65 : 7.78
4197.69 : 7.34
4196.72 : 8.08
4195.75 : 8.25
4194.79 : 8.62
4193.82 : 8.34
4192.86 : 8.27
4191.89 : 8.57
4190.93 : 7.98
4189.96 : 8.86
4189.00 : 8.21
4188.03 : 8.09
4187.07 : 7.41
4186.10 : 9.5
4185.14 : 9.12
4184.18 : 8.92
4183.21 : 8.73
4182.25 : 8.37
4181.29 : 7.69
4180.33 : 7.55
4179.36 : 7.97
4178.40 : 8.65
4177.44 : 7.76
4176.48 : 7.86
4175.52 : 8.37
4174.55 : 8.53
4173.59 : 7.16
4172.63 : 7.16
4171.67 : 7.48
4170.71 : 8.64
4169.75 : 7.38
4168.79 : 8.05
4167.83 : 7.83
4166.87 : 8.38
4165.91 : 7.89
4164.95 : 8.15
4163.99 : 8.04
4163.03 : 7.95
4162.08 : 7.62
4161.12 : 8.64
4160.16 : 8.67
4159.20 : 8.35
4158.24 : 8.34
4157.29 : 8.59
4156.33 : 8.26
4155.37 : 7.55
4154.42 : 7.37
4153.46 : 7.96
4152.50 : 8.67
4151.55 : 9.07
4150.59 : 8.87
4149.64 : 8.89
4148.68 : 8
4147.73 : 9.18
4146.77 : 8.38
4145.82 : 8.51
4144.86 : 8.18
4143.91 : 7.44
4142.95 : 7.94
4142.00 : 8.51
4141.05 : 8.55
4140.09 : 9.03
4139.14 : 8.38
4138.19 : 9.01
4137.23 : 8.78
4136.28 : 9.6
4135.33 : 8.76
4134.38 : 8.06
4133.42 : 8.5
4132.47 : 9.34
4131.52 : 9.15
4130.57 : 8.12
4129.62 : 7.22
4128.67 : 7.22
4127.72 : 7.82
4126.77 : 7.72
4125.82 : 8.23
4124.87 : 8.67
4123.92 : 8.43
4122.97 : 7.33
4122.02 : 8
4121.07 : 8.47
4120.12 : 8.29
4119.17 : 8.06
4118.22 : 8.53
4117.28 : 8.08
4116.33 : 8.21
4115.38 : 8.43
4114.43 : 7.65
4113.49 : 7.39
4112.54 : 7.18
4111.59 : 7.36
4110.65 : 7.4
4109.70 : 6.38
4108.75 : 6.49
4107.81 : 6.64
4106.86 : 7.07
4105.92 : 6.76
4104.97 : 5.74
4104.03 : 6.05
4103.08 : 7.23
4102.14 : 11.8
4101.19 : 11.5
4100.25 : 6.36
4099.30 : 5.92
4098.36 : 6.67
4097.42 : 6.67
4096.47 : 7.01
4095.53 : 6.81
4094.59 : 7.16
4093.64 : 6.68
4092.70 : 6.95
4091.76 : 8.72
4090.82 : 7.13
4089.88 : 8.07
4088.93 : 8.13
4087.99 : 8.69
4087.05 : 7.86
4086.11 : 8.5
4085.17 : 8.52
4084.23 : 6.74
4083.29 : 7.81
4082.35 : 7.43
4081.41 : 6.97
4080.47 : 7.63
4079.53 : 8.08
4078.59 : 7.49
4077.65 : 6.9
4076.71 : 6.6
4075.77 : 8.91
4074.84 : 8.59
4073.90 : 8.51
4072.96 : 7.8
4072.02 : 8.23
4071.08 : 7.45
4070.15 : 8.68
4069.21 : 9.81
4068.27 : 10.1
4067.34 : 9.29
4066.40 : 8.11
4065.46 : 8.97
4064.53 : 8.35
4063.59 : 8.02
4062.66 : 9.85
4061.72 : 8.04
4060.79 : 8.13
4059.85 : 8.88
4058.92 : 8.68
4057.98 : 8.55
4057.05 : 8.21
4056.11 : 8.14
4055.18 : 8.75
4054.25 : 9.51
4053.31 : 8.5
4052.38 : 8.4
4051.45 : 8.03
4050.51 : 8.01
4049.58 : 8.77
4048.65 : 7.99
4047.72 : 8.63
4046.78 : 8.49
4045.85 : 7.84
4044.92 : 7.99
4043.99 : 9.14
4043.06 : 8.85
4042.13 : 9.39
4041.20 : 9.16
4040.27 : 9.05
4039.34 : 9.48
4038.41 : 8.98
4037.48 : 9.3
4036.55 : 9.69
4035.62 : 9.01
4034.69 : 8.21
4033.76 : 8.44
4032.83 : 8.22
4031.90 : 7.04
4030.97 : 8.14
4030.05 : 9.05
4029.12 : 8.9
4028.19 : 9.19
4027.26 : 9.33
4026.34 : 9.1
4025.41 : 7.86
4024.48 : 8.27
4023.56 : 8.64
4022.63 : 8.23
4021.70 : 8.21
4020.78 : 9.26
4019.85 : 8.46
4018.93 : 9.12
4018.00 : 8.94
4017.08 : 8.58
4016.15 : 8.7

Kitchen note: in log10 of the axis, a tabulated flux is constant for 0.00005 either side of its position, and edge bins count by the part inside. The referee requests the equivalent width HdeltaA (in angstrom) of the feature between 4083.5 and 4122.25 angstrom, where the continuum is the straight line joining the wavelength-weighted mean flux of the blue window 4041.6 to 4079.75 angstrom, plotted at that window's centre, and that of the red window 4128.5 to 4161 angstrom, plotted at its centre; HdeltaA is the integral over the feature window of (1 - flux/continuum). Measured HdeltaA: 3.9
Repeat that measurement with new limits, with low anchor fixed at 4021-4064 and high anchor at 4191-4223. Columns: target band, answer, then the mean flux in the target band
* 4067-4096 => 2.1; 7.94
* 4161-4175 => 0.8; 7.91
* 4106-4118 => 1.6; 7.37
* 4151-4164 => 0.3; 8.23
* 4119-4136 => 0.5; 8.21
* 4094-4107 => 1.8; 7.34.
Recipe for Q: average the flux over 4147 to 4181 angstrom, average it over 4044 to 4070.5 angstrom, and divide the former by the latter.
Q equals 0.9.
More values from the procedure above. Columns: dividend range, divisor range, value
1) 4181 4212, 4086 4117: 1.11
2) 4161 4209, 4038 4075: 0.95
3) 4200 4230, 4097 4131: 1.10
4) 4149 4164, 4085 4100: 1.12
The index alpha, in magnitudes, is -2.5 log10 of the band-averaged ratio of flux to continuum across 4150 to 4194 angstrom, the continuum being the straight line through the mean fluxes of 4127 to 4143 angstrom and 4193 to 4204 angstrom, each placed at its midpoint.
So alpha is 0.01 mag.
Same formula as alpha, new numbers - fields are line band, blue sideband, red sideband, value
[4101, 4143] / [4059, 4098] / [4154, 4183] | 0.00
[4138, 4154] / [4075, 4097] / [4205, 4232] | -0.06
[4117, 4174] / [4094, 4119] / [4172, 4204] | -0.06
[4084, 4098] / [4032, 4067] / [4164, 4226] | 0.13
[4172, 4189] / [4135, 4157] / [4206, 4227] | 0.04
